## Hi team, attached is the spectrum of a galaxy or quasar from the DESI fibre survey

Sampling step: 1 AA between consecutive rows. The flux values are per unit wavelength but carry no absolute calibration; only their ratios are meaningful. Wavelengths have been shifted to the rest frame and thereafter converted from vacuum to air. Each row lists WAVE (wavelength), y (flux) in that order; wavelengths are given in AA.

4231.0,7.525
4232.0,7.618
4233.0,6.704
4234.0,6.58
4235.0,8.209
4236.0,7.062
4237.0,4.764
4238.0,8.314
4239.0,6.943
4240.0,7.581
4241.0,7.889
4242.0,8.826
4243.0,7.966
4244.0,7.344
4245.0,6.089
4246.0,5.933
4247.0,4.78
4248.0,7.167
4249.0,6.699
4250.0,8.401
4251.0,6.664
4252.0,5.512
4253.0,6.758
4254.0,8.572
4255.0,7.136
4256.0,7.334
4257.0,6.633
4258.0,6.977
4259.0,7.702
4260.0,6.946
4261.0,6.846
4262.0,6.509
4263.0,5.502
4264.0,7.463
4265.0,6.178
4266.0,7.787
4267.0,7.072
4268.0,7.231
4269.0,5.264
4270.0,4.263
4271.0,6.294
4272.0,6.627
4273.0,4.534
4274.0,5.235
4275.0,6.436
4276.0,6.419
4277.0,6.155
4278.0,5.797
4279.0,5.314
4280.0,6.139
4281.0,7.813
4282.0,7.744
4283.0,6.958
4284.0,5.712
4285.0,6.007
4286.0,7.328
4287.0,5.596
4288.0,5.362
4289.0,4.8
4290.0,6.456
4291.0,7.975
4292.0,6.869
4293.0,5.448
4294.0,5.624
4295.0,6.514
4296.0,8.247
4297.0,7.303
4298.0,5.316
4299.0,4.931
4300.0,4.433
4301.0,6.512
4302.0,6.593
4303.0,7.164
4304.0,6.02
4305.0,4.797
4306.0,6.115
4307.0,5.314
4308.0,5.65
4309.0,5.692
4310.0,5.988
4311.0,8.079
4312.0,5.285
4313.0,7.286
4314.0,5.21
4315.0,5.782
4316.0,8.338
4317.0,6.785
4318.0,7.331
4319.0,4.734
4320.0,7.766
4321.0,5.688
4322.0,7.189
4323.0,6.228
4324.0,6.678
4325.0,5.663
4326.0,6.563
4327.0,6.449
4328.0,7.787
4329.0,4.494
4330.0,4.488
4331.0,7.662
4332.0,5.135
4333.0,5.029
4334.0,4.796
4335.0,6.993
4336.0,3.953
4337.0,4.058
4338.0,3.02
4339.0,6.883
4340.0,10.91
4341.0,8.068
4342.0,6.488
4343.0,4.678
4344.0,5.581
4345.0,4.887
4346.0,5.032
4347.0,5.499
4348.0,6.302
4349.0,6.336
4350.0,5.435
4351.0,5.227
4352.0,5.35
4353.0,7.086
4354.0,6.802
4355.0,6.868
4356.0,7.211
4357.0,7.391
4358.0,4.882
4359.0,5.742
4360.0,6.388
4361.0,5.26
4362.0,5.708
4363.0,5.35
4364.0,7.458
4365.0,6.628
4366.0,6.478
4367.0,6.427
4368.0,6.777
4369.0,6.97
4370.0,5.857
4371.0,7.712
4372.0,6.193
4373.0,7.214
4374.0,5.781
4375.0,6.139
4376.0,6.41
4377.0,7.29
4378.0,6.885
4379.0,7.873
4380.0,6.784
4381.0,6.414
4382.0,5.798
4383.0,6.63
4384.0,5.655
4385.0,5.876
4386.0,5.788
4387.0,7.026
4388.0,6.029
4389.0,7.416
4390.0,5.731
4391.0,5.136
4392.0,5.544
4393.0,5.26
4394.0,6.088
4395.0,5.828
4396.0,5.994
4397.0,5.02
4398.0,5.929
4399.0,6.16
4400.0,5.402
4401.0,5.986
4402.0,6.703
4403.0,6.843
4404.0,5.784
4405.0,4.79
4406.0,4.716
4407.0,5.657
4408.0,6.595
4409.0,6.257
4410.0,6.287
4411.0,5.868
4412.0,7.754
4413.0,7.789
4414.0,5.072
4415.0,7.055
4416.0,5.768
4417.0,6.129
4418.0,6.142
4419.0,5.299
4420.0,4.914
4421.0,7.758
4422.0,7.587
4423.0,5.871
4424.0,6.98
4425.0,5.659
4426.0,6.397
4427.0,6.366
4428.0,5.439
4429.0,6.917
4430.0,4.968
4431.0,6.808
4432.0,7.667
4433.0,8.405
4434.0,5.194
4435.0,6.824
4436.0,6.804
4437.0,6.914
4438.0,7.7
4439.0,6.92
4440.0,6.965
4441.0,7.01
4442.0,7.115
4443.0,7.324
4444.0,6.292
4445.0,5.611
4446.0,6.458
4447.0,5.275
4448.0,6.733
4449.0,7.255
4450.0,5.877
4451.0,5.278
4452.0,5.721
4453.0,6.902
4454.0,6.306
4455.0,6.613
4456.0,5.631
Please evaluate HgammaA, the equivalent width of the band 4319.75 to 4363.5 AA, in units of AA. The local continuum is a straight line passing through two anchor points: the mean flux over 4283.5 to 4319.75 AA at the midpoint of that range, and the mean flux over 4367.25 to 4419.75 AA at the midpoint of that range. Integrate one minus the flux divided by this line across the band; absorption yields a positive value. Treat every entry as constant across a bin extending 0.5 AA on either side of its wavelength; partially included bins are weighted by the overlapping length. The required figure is 1.3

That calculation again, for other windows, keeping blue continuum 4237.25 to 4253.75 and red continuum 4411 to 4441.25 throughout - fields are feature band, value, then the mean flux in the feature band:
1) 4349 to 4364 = 1.4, 6.11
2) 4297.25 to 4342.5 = 4.7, 6.13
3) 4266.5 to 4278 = 1.7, 5.95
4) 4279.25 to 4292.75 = 0.9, 6.48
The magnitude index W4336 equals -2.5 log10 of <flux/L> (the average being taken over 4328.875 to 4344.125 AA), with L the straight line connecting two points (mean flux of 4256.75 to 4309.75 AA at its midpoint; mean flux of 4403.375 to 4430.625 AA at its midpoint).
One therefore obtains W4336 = 0.074 mag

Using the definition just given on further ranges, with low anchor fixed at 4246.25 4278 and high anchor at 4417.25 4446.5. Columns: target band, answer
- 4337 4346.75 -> 0.09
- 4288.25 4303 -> 0.05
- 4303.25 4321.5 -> 0.05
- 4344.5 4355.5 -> 0.11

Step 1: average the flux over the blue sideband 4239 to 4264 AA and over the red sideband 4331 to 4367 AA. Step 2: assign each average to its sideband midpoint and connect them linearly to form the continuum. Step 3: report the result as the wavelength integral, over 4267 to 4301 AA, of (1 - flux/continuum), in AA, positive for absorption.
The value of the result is 2.6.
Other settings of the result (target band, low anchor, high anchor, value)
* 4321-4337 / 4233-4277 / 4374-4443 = 1.6 AA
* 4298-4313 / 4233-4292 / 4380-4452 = 1.4 AA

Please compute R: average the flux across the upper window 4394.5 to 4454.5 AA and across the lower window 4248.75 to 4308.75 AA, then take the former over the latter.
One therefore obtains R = 0.99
